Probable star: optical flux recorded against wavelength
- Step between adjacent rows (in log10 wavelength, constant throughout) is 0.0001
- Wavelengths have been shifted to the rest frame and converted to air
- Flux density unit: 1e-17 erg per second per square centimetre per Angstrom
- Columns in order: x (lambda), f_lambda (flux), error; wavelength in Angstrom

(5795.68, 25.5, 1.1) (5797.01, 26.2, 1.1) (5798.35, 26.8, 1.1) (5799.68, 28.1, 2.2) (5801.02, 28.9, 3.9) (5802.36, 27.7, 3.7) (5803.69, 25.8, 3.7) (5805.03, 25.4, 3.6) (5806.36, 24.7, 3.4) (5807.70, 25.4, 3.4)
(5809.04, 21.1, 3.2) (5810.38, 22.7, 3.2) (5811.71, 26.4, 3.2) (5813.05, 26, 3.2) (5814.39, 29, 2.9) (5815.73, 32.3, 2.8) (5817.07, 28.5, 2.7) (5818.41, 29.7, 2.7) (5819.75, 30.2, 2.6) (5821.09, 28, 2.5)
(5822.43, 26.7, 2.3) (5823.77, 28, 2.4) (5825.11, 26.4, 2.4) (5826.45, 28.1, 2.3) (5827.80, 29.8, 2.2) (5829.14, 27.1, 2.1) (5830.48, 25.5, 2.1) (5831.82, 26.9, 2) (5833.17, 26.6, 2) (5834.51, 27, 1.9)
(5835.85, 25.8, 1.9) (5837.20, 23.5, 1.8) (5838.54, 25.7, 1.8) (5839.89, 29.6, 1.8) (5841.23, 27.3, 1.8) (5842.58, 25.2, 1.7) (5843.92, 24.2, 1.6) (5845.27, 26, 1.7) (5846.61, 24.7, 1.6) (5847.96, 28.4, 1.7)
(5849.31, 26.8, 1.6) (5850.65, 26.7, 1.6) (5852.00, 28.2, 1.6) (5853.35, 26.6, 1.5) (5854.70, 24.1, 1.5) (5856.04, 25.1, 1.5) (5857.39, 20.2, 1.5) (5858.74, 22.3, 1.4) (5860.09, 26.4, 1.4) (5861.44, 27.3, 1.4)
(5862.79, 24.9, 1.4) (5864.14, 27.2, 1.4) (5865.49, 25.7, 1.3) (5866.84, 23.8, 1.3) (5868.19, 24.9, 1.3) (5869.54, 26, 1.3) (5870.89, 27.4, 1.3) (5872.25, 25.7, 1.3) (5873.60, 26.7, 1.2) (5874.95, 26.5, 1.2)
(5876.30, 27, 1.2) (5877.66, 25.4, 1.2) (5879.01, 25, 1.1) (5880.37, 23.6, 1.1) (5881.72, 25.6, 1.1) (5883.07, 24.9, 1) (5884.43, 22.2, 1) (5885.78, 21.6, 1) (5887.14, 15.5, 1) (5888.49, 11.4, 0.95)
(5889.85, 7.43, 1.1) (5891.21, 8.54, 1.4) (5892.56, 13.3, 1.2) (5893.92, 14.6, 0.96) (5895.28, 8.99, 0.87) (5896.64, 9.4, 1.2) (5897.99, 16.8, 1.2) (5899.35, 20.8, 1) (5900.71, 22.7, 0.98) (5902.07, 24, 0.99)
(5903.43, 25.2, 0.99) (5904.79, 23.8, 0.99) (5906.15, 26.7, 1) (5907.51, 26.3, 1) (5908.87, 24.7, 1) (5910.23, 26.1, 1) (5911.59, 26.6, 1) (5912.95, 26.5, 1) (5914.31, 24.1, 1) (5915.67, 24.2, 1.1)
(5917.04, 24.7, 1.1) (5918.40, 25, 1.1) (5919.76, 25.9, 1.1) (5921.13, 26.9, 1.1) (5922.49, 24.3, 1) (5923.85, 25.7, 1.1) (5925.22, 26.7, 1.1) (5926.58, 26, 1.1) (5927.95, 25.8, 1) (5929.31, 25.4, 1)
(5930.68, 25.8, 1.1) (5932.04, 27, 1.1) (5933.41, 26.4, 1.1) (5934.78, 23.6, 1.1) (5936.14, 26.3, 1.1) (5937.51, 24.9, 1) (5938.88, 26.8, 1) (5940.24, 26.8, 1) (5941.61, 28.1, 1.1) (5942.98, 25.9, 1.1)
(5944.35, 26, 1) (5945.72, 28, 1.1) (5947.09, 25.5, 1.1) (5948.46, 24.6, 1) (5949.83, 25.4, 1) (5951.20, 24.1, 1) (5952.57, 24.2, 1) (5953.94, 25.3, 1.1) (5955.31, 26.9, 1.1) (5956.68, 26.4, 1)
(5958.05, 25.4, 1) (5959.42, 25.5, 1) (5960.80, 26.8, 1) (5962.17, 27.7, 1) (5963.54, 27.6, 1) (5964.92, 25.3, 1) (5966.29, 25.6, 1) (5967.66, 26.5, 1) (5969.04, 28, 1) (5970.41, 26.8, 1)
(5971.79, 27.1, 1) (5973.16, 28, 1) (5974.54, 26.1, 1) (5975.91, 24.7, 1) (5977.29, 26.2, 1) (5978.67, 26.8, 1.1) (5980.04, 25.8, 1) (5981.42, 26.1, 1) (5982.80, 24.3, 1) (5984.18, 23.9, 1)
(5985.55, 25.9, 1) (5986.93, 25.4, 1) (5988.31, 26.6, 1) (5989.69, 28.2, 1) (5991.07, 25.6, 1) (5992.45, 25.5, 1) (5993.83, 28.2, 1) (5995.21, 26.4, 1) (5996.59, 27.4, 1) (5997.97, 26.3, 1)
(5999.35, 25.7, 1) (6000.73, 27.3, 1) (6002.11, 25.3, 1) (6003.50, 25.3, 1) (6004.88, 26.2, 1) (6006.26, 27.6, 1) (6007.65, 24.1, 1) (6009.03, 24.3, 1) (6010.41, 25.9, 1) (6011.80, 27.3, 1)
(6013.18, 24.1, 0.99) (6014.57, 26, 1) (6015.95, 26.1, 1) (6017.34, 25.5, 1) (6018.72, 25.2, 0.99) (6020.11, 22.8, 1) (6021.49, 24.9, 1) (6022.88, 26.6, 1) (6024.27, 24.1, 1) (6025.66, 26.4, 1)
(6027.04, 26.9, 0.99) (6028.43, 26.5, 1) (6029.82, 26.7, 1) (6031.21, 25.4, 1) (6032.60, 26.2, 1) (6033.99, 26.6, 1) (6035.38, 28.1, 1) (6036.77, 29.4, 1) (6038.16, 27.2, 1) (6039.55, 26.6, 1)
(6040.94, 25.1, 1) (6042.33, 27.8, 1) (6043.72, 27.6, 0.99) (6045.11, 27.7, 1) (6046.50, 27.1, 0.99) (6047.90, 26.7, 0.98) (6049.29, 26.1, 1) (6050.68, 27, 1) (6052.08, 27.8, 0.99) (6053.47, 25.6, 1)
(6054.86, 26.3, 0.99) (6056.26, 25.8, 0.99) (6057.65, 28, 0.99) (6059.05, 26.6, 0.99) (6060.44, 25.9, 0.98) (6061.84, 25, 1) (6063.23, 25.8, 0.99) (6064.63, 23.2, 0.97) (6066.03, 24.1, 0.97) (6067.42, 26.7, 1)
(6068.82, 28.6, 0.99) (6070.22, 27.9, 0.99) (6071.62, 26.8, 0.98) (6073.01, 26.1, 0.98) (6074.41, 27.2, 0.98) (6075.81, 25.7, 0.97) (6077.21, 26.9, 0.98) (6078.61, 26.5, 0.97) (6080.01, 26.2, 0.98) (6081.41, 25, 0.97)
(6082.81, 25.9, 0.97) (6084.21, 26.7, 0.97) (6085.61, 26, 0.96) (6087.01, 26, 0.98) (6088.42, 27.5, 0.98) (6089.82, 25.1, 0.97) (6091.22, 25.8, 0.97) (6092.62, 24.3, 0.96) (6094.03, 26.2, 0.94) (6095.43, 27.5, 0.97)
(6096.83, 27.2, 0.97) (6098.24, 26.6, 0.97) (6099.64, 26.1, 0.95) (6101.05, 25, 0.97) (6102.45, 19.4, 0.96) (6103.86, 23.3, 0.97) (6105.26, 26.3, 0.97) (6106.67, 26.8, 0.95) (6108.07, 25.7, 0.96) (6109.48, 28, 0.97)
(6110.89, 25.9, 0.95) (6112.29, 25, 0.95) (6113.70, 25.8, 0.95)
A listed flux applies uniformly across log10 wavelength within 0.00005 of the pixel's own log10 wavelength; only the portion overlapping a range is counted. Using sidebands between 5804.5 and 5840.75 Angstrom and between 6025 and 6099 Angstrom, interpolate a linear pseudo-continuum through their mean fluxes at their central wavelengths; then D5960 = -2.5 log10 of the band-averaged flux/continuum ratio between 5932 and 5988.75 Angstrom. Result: 0.03 mag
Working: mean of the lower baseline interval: 26.9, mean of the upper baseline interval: 26.5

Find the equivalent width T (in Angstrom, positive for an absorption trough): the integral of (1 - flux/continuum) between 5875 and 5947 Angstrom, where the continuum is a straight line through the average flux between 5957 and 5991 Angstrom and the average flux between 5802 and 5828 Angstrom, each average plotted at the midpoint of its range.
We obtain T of 9.5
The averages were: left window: 27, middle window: 23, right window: 26.3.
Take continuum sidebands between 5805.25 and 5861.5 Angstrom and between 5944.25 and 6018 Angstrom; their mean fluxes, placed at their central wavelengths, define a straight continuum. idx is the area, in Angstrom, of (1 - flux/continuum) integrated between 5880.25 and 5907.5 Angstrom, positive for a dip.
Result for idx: 8.1 Angstrom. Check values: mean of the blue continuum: 26.4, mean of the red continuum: 26.1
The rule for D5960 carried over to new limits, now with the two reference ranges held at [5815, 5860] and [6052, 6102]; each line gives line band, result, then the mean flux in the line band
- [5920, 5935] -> 0.03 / 25.8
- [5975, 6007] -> 0.01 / 26.1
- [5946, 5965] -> 0.03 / 25.8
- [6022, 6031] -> 0.01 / 26.1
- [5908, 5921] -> 0.05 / 25.4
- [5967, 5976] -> -0.02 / 26.9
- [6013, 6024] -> 0.05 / 25.2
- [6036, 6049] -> -0.04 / 27.2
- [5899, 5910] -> 0.09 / 24.4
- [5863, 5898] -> 0.27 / 20.7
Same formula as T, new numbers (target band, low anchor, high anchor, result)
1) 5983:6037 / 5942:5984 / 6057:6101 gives 0.2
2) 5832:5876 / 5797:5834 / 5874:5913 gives -3.6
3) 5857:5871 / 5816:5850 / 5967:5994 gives 0.9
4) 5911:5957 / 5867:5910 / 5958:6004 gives -4.1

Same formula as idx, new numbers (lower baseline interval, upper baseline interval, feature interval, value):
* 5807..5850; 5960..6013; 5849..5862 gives 0.7 Angstrom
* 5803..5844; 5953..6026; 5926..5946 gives 0.1 Angstrom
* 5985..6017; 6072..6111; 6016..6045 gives -0.3 Angstrom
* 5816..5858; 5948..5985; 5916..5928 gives 0.3 Angstrom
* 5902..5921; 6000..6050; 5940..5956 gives -0.2 Angstrom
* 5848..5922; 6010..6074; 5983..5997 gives -0.6 Angstrom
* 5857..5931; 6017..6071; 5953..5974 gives -1.8 Angstrom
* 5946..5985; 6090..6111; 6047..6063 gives -0.4 Angstrom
